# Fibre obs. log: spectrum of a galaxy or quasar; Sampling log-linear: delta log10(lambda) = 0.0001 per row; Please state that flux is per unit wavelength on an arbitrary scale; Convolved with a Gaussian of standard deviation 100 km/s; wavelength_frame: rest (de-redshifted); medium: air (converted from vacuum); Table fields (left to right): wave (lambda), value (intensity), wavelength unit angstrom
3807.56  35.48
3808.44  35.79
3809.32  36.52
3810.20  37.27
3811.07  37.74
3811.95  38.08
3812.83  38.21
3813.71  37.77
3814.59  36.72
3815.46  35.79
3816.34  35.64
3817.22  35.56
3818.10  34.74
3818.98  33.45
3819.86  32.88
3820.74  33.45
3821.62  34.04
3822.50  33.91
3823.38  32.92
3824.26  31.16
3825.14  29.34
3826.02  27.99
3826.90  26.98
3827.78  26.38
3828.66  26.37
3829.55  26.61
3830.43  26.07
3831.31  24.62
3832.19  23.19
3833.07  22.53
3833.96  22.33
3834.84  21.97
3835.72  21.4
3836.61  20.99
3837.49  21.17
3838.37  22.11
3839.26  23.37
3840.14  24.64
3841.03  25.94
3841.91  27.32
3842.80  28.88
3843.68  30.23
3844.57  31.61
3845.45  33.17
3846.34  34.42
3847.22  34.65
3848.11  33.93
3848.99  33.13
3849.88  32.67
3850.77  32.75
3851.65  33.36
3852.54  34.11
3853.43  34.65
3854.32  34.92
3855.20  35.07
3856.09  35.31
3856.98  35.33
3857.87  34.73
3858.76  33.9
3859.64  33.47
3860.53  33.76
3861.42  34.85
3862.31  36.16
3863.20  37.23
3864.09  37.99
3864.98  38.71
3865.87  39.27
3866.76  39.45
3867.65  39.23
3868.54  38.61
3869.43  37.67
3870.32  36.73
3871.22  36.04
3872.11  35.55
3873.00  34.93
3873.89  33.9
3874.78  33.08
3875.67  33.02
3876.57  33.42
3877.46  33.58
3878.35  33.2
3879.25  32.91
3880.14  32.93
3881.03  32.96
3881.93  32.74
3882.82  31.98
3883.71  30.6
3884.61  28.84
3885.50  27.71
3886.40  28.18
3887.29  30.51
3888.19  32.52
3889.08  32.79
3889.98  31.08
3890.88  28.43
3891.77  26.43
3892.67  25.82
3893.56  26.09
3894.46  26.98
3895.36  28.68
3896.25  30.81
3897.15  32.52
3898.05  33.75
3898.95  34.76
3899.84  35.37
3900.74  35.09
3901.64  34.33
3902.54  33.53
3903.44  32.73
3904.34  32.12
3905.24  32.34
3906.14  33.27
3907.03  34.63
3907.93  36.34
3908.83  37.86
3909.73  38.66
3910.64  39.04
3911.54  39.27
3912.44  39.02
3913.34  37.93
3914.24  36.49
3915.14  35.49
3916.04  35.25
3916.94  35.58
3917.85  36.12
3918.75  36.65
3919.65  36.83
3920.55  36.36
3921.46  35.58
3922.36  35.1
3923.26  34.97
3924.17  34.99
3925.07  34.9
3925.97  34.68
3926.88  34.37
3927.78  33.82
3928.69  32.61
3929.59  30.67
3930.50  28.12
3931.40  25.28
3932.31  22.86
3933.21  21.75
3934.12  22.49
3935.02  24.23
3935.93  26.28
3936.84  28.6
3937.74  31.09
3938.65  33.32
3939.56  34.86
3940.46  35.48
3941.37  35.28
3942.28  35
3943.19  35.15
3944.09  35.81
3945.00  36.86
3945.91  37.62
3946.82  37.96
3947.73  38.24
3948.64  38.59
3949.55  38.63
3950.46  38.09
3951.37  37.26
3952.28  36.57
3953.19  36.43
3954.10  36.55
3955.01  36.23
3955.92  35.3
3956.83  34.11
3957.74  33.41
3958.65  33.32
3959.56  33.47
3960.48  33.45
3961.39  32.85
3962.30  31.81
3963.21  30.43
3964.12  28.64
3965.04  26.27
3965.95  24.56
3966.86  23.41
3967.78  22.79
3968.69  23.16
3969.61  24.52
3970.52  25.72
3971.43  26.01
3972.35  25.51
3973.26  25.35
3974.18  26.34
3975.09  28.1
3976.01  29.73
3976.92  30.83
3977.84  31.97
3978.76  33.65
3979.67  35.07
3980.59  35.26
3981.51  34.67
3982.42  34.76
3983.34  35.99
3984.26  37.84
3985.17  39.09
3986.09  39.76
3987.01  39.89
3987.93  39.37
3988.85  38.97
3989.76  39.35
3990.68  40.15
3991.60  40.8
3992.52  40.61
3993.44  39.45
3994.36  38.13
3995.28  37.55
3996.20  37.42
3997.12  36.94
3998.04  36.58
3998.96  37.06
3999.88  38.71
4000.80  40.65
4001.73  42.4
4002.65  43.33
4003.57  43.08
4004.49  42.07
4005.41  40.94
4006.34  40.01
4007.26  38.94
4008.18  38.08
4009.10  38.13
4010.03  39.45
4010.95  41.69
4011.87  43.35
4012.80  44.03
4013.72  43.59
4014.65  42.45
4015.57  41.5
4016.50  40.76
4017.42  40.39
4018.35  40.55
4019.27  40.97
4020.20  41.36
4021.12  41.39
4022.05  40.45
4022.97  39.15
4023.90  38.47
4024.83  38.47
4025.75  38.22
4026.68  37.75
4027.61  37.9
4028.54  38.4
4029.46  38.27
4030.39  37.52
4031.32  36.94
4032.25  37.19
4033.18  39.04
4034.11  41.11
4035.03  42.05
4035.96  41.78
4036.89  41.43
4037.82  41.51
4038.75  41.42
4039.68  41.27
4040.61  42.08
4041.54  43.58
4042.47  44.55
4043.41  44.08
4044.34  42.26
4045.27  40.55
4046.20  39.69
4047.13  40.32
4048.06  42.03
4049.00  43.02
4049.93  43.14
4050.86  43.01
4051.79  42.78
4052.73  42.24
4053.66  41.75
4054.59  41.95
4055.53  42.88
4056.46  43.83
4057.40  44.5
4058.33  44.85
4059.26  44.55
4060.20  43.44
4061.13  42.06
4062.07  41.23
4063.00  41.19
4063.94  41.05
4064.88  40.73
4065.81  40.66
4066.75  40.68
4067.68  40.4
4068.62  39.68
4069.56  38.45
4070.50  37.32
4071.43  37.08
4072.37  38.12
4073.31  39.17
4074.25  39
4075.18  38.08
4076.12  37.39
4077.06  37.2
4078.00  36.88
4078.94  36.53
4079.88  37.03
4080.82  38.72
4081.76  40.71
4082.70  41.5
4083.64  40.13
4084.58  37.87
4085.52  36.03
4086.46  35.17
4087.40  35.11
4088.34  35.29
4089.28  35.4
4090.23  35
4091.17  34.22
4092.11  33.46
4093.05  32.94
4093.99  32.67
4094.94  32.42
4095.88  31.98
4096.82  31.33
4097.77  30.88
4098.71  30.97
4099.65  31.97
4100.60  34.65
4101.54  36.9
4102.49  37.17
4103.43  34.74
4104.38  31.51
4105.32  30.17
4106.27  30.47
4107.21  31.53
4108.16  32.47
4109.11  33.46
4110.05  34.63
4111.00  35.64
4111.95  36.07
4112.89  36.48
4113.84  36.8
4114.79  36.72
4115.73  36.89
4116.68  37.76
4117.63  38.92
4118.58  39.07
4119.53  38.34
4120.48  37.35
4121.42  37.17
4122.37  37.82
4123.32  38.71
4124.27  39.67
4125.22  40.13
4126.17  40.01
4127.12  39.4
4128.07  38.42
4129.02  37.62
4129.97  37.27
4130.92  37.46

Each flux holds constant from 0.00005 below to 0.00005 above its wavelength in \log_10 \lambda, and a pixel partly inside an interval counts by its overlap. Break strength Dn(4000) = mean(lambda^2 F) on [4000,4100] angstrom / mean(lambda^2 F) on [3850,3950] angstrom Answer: 1.3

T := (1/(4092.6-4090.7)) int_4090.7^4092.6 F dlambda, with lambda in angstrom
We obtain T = 33.9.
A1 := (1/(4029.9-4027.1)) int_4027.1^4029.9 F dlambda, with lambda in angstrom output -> 38.2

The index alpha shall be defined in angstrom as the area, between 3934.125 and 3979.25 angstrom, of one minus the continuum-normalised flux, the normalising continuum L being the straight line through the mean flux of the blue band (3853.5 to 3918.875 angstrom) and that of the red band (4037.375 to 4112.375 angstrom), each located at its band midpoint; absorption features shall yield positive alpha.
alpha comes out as 4.9 angstrom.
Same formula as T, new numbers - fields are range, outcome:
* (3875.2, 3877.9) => 33.3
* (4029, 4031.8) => 37.6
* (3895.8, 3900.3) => 33.5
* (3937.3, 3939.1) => 32.2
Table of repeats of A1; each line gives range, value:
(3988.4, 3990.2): 39.3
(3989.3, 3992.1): 40.2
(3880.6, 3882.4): 32.8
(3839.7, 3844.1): 27.4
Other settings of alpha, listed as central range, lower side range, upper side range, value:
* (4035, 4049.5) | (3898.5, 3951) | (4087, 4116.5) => -3.4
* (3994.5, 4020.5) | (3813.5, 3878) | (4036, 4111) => -2.8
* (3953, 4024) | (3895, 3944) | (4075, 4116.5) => -3.9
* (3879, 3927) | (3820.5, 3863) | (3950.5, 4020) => -1.5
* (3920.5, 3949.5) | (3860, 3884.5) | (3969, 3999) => 1.8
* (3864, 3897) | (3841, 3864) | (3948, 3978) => 0.1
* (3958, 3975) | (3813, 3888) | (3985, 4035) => 4.5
